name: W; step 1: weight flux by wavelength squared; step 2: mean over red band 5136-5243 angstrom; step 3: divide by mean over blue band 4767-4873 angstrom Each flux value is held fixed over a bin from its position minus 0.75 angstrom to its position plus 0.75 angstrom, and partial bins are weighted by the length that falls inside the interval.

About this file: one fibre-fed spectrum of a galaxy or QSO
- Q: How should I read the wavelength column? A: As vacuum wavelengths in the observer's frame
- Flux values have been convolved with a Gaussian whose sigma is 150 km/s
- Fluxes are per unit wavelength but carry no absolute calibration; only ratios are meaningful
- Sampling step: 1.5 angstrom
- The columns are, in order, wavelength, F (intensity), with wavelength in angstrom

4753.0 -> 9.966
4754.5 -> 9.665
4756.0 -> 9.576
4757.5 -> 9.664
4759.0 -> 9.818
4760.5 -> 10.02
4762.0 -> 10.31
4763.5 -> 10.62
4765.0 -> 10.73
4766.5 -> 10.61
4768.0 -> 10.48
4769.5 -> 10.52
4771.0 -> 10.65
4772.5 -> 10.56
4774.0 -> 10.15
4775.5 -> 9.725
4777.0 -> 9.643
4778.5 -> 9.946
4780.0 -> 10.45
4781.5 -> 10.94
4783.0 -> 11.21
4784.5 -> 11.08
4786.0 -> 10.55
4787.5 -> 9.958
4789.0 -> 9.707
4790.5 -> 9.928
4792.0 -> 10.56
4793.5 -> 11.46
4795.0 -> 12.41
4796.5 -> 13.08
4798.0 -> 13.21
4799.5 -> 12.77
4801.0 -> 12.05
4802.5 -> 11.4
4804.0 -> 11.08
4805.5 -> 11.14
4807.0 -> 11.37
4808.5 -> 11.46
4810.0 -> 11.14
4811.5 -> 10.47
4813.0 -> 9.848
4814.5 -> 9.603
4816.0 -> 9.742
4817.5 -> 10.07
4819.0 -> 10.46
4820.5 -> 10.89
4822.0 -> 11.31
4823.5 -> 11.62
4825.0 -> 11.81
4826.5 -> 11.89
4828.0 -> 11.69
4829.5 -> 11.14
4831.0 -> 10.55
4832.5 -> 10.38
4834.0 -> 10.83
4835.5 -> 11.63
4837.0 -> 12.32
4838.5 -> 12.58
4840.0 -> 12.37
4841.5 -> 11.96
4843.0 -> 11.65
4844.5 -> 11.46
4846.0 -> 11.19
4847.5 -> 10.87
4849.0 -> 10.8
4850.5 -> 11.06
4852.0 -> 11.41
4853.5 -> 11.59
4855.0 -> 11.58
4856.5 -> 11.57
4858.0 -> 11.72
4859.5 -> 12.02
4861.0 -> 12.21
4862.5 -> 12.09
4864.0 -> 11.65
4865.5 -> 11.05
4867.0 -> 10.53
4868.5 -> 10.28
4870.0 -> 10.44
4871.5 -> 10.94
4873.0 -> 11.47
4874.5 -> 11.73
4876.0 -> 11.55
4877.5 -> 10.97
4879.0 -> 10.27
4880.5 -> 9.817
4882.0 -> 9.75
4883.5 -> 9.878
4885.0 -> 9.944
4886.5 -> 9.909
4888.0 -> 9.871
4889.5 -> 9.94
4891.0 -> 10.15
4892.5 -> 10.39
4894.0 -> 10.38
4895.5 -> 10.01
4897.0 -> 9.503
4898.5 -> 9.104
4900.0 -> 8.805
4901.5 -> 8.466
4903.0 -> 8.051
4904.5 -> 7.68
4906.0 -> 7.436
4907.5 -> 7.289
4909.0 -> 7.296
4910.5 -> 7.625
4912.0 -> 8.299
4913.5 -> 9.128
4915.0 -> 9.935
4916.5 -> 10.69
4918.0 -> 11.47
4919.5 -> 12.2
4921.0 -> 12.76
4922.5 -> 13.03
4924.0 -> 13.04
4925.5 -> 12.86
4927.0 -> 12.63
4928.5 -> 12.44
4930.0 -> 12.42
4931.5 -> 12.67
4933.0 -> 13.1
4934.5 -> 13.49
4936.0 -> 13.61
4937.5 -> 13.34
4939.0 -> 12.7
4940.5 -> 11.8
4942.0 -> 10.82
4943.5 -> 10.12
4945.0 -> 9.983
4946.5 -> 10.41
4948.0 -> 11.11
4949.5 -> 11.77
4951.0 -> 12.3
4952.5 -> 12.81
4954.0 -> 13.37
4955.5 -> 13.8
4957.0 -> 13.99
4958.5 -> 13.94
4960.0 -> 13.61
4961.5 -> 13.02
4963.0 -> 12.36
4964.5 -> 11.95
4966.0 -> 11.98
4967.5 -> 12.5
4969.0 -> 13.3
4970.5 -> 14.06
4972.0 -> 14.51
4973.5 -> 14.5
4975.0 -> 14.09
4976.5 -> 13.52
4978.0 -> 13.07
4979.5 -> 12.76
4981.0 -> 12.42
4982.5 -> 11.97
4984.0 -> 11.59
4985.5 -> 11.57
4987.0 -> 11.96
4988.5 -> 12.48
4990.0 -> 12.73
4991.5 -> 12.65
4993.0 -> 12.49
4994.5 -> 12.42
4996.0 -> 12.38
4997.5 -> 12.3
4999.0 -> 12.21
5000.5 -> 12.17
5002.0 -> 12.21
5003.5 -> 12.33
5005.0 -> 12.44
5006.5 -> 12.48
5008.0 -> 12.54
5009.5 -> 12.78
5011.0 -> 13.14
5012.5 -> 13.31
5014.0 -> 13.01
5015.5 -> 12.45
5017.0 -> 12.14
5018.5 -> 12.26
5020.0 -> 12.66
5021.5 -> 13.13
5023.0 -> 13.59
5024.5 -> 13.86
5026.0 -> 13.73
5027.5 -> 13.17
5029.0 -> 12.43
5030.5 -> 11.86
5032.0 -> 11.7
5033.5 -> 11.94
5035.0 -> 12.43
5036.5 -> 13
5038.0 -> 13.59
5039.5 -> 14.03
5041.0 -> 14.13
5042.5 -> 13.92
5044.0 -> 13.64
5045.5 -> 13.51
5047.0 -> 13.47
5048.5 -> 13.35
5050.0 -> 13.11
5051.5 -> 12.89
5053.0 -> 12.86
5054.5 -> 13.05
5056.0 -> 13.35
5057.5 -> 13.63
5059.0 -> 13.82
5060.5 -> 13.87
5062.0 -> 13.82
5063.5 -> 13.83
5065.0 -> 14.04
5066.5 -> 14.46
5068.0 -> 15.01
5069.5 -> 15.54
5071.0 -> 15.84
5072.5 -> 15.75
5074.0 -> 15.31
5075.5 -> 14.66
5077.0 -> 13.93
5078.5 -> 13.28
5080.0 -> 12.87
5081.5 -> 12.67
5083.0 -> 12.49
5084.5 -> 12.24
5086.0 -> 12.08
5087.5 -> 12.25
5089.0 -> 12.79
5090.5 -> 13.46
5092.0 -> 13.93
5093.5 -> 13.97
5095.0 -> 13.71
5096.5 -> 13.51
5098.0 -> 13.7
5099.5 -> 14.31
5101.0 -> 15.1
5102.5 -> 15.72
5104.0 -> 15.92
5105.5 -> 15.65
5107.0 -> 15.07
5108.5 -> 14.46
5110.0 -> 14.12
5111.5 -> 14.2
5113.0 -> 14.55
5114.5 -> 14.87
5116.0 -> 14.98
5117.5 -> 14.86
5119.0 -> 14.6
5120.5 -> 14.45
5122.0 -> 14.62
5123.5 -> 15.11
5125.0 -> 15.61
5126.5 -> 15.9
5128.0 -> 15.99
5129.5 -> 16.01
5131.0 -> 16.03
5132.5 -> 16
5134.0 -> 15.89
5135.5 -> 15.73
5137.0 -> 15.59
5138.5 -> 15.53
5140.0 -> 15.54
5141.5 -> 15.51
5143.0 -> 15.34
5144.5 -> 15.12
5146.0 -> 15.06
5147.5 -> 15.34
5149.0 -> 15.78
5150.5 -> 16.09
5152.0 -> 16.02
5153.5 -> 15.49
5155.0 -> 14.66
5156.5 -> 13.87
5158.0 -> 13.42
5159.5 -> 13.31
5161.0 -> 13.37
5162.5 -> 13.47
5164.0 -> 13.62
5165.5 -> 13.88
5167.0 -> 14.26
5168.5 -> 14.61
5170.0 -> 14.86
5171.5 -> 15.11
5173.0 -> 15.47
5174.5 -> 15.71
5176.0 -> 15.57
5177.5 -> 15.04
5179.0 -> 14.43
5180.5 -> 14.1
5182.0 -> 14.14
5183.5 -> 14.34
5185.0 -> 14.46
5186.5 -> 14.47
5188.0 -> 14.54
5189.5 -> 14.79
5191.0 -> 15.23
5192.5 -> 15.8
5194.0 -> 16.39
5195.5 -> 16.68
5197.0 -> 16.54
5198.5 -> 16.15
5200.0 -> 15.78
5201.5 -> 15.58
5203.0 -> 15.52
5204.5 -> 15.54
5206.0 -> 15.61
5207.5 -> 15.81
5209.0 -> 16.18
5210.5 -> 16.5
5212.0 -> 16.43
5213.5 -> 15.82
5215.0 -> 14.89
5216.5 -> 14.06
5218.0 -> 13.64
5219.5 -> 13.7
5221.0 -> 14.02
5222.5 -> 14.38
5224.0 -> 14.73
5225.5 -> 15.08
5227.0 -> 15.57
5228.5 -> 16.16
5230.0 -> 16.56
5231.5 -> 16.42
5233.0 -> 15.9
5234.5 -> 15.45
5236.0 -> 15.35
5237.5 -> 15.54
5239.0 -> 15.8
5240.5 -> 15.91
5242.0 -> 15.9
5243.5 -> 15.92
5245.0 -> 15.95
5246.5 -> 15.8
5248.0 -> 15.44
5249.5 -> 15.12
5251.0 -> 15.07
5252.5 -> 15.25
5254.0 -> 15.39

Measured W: 1.58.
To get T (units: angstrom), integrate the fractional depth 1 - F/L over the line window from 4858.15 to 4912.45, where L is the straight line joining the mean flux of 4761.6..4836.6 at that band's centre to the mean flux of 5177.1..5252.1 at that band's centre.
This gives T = 8.6 angstrom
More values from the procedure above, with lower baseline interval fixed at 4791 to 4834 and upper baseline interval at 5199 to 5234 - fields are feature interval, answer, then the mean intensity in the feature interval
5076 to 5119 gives 0.6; 14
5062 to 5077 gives -1.0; 14.8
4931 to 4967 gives 0.6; 12.4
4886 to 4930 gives 7.8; 10.1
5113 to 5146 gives -2.0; 15.4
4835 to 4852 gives -0.1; 11.6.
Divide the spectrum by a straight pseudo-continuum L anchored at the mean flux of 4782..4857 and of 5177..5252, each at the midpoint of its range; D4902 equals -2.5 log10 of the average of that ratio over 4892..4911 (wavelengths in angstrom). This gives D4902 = 0.37 mag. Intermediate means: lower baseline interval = 11.2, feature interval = 8.61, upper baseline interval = 15.4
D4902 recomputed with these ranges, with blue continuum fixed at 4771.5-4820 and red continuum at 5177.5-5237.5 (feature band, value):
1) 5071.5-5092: 0.04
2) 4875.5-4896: 0.16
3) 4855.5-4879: 0.03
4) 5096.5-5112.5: -0.04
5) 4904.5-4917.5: 0.39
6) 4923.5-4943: -0.03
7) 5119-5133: -0.08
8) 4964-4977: -0.06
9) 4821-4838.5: -0.02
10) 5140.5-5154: -0.06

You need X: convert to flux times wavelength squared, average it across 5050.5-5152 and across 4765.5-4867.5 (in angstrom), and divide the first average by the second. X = 1.46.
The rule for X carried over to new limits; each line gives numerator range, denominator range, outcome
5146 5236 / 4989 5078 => 1.21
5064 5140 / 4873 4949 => 1.48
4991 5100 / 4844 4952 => 1.30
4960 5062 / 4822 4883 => 1.22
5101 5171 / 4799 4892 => 1.52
